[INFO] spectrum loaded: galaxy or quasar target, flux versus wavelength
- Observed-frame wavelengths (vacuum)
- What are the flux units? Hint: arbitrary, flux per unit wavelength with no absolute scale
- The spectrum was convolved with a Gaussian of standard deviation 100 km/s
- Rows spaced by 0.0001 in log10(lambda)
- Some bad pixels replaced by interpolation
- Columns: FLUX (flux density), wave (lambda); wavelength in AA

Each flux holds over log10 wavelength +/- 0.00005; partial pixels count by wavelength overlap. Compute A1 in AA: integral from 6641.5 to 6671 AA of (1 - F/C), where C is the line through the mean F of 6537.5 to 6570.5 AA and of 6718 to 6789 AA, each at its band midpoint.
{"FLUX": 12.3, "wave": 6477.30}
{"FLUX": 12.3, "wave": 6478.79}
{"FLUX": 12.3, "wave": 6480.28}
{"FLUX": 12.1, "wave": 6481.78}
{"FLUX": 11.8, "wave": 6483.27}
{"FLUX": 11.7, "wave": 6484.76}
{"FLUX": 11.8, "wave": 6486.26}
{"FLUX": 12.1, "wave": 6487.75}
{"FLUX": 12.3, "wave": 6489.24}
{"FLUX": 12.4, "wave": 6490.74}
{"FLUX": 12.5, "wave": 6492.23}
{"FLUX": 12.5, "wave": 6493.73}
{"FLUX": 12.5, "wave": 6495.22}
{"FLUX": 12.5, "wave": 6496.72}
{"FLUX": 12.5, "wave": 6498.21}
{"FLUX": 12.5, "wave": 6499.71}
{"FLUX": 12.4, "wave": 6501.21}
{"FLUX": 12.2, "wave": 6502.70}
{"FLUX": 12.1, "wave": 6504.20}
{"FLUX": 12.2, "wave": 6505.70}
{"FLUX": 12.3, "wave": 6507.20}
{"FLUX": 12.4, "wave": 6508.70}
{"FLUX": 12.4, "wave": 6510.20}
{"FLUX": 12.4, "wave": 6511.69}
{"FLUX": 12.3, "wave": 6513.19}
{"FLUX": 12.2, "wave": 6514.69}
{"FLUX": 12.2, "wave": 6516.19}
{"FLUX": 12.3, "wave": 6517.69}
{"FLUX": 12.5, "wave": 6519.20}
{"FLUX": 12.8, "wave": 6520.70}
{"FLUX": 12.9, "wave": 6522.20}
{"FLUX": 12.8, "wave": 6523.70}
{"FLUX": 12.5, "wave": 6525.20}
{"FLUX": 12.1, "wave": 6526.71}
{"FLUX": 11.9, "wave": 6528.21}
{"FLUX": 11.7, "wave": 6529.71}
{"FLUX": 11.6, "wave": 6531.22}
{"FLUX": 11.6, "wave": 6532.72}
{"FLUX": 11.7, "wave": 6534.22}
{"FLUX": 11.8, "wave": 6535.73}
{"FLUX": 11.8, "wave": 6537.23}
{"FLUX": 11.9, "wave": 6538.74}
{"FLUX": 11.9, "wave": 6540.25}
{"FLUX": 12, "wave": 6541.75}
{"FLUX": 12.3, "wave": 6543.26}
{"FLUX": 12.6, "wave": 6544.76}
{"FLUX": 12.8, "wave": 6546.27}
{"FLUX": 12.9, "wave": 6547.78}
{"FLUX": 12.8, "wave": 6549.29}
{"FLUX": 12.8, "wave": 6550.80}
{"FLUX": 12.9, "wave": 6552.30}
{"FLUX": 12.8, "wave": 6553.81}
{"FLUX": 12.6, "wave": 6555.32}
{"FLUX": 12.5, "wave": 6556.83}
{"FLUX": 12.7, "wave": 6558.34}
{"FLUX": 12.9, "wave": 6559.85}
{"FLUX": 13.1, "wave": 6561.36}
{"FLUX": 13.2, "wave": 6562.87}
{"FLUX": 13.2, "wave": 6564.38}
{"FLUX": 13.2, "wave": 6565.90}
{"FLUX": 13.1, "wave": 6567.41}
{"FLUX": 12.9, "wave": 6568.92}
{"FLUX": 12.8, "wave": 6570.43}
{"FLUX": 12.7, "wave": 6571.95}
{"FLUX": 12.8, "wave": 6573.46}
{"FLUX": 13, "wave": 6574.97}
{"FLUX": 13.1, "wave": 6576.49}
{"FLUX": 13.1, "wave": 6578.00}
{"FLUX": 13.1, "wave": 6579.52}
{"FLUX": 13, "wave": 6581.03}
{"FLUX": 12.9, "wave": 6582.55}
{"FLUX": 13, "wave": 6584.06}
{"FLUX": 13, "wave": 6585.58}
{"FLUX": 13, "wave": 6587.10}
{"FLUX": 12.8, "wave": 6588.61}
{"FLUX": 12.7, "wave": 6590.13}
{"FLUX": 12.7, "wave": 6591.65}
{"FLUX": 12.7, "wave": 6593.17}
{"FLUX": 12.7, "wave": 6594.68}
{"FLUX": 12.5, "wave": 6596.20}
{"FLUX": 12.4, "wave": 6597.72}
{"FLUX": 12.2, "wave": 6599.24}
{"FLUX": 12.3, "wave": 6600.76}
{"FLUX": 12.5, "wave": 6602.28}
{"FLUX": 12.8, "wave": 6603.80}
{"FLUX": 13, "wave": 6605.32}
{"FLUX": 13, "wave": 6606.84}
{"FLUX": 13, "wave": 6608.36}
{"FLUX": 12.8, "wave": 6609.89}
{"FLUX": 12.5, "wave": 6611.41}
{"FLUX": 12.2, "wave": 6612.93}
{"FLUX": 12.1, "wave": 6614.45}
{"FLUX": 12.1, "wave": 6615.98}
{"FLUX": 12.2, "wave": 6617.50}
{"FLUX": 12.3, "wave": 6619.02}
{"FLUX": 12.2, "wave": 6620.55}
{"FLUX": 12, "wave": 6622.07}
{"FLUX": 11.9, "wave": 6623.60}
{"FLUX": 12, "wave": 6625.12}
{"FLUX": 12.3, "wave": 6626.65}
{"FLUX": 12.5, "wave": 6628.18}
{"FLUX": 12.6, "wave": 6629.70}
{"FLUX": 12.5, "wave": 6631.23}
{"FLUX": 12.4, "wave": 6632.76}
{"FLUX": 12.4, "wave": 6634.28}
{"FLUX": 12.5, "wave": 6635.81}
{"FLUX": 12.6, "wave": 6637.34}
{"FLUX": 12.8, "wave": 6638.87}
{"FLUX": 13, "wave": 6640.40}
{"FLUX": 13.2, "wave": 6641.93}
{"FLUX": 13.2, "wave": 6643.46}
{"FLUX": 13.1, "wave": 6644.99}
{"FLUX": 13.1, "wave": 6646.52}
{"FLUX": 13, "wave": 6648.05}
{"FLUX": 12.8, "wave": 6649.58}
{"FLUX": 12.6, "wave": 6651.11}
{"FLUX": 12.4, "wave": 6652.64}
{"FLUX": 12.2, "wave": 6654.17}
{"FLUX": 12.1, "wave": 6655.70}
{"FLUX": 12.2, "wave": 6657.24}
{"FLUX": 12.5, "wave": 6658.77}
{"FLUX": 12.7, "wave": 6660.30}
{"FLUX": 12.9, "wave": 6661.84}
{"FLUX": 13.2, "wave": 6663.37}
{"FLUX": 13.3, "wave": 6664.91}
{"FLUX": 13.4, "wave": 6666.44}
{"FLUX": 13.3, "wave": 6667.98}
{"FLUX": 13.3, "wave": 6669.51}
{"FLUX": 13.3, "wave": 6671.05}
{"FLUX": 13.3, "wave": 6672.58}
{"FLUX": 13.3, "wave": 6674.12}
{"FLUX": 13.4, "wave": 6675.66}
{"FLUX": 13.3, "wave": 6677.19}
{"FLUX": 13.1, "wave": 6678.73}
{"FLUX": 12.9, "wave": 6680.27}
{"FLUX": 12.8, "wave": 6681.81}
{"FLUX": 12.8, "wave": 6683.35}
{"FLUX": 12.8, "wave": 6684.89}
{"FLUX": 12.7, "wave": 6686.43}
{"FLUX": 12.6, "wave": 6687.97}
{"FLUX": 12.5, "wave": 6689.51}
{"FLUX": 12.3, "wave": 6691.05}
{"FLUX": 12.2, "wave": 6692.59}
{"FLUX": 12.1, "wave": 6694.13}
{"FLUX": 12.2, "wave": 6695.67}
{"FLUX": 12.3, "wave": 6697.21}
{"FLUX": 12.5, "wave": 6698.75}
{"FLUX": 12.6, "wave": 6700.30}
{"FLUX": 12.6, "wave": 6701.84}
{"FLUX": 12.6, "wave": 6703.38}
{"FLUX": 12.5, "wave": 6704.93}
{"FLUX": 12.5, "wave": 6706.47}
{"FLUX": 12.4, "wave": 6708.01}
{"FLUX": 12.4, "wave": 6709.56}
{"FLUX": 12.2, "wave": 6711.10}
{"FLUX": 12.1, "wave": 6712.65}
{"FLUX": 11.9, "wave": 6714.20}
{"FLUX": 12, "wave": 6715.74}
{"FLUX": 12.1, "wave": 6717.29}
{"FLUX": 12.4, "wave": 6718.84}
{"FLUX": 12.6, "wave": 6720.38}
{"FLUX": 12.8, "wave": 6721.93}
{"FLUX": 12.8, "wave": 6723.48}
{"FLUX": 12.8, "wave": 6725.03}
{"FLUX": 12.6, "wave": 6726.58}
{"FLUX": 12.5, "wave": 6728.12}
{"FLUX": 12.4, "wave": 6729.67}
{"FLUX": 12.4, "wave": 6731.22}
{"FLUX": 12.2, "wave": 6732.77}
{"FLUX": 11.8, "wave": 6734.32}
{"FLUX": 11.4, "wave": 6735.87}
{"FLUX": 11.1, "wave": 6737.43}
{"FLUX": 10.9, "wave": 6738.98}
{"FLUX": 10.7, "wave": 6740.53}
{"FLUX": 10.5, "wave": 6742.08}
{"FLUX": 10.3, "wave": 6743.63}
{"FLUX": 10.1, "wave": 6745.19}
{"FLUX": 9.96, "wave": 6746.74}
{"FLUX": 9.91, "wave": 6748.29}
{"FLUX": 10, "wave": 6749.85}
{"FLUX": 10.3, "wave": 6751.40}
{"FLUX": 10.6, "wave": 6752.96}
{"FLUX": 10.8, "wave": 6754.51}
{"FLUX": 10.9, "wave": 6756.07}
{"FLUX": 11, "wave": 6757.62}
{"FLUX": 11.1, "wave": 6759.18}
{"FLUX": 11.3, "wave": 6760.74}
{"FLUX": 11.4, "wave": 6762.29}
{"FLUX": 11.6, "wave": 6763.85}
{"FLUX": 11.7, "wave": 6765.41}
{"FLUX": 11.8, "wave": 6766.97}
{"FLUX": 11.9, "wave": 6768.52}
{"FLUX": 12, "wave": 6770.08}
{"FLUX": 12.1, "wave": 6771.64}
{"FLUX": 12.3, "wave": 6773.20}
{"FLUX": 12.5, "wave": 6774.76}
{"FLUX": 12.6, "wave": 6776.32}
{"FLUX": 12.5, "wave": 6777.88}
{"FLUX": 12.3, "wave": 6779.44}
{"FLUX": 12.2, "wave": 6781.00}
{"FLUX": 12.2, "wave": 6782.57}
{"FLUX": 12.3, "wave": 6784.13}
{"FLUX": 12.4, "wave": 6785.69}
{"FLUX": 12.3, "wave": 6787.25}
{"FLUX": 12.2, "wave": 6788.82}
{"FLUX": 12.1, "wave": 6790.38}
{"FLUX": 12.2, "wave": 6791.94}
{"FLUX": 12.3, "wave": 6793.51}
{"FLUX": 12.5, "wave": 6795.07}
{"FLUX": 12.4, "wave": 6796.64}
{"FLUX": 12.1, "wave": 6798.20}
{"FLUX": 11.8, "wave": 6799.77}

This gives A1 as -1.7 AA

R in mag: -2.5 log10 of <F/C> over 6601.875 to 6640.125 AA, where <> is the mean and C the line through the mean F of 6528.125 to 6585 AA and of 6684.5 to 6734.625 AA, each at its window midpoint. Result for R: 0.01 mag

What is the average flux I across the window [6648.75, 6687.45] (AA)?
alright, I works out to 12.9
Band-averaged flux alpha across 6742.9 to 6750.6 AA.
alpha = 10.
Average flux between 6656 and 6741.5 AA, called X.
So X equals 12.5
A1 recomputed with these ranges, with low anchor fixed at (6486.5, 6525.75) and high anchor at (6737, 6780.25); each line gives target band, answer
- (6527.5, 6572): -1.1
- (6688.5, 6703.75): -1.2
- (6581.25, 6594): -0.9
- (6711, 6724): -1.0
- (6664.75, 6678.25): -2.0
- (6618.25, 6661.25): -2.8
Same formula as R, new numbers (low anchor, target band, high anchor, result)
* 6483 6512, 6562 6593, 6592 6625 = -0.05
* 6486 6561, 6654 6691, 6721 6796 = -0.09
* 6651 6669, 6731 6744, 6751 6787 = 0.08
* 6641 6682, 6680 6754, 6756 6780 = 0.04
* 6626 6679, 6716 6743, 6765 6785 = 0.04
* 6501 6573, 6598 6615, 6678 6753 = -0.03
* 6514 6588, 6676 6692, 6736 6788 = -0.08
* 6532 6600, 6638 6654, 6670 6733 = -0.02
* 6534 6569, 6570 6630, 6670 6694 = 0.01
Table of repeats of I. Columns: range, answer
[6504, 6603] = 12.6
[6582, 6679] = 12.7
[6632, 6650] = 12.8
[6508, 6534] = 12.3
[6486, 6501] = 12.4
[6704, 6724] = 12.4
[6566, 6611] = 12.8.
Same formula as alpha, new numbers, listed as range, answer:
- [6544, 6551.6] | 12.8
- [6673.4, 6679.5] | 13.3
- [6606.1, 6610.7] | 12.9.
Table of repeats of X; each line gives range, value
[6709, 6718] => 12.1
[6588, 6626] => 12.5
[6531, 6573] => 12.6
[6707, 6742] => 12.1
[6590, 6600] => 12.5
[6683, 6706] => 12.5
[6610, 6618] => 12.3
